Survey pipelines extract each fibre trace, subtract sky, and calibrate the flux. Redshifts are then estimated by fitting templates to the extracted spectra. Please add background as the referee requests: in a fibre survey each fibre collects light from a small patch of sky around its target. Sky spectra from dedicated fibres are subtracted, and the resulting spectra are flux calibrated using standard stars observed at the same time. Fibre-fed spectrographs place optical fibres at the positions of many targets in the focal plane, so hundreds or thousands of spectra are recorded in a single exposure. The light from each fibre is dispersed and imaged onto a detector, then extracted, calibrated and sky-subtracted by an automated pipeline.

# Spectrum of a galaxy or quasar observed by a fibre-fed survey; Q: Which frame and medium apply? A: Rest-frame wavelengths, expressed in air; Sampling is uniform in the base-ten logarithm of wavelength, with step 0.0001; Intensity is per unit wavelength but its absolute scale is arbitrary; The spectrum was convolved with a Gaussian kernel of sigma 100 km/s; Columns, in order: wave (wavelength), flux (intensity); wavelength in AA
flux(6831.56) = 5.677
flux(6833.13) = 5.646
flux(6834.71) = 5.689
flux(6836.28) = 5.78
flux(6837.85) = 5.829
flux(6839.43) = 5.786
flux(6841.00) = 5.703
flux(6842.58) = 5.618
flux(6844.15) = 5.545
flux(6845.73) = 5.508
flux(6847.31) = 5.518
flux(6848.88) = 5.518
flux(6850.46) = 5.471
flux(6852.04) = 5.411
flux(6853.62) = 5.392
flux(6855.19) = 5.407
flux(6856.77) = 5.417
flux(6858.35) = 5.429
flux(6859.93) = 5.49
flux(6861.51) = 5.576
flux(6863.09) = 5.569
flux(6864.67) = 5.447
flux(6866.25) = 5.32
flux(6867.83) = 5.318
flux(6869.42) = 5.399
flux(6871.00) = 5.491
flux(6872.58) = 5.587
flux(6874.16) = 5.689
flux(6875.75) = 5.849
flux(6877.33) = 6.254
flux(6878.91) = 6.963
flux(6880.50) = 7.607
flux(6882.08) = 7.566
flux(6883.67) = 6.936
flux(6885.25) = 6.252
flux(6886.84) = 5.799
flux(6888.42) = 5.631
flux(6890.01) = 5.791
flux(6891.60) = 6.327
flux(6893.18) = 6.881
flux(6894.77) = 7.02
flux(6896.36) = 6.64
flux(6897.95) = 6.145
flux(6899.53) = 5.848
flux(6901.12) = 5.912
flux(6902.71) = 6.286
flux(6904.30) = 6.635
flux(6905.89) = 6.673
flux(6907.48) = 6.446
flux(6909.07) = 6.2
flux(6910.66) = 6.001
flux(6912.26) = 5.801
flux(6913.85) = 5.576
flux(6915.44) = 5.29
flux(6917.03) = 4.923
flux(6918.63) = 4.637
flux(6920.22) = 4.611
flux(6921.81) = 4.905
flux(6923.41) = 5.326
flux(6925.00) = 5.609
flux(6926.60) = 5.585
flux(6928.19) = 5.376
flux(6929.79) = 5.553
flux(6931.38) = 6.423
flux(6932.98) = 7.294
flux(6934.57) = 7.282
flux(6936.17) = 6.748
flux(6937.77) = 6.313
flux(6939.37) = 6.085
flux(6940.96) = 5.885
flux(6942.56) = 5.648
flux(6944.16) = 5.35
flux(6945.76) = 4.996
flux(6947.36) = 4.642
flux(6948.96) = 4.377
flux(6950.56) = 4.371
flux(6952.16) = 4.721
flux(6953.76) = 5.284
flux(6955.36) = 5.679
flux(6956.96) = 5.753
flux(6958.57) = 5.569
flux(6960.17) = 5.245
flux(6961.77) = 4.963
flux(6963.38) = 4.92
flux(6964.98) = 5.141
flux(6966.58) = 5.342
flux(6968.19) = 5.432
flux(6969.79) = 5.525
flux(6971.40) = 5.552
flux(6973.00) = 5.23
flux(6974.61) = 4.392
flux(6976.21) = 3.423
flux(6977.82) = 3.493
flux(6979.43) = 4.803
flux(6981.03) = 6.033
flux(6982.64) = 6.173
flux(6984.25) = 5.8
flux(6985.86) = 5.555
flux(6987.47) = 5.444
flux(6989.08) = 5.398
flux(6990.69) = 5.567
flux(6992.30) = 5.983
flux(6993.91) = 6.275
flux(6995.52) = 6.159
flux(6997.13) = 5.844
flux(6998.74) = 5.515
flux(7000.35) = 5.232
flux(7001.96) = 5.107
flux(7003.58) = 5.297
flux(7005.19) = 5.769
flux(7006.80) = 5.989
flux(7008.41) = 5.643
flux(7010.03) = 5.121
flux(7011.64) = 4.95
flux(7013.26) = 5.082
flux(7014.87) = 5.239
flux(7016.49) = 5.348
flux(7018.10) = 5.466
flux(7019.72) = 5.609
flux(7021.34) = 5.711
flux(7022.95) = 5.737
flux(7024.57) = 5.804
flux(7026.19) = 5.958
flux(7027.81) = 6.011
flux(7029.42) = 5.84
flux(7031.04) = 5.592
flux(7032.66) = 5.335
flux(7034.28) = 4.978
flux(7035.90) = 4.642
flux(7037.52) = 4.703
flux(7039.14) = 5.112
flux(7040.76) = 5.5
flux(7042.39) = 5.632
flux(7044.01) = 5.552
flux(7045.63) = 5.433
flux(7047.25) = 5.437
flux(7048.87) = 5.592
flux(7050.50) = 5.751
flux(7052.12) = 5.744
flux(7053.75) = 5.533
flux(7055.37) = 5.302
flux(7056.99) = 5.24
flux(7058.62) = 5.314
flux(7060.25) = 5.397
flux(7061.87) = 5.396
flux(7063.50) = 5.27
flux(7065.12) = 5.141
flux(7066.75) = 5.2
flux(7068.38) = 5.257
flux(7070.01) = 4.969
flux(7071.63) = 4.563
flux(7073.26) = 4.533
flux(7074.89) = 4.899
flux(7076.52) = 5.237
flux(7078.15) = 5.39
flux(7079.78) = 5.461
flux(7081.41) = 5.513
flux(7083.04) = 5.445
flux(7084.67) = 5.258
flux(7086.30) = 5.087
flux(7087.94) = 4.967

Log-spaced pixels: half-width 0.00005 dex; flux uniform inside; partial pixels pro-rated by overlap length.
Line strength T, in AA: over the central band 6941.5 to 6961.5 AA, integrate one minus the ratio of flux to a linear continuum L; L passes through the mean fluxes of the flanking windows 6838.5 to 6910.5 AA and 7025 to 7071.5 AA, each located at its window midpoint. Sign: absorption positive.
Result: 2.0 AA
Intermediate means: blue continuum 5.96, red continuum 5.38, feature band 5.14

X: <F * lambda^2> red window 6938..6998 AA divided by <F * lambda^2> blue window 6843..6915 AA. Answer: 0.9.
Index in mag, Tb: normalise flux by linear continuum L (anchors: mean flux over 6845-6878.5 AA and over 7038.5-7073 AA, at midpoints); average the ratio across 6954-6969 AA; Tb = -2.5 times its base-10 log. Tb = 0.02 mag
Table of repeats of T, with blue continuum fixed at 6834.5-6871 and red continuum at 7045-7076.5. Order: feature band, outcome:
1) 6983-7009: -1.6 AA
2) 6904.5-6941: -2.9 AA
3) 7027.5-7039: 0.1 AA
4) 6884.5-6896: -1.6 AA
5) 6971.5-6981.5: 1.5 AA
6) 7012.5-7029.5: -1.0 AA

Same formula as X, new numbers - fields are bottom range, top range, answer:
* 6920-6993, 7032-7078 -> 1.00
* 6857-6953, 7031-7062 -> 0.95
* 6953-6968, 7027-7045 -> 1.03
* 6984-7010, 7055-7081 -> 0.93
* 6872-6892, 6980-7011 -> 0.92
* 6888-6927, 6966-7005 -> 0.93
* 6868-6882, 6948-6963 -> 0.85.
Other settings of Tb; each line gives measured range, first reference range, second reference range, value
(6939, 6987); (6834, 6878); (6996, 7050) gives 0.07 mag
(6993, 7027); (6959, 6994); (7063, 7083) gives -0.07 mag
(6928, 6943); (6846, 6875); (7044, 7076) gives -0.17 mag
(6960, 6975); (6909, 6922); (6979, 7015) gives 0.06 mag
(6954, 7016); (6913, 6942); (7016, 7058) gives 0.05 mag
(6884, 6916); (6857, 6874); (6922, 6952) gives -0.11 mag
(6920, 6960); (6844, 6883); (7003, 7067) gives 0.01 mag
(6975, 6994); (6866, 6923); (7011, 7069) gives 0.07 mag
